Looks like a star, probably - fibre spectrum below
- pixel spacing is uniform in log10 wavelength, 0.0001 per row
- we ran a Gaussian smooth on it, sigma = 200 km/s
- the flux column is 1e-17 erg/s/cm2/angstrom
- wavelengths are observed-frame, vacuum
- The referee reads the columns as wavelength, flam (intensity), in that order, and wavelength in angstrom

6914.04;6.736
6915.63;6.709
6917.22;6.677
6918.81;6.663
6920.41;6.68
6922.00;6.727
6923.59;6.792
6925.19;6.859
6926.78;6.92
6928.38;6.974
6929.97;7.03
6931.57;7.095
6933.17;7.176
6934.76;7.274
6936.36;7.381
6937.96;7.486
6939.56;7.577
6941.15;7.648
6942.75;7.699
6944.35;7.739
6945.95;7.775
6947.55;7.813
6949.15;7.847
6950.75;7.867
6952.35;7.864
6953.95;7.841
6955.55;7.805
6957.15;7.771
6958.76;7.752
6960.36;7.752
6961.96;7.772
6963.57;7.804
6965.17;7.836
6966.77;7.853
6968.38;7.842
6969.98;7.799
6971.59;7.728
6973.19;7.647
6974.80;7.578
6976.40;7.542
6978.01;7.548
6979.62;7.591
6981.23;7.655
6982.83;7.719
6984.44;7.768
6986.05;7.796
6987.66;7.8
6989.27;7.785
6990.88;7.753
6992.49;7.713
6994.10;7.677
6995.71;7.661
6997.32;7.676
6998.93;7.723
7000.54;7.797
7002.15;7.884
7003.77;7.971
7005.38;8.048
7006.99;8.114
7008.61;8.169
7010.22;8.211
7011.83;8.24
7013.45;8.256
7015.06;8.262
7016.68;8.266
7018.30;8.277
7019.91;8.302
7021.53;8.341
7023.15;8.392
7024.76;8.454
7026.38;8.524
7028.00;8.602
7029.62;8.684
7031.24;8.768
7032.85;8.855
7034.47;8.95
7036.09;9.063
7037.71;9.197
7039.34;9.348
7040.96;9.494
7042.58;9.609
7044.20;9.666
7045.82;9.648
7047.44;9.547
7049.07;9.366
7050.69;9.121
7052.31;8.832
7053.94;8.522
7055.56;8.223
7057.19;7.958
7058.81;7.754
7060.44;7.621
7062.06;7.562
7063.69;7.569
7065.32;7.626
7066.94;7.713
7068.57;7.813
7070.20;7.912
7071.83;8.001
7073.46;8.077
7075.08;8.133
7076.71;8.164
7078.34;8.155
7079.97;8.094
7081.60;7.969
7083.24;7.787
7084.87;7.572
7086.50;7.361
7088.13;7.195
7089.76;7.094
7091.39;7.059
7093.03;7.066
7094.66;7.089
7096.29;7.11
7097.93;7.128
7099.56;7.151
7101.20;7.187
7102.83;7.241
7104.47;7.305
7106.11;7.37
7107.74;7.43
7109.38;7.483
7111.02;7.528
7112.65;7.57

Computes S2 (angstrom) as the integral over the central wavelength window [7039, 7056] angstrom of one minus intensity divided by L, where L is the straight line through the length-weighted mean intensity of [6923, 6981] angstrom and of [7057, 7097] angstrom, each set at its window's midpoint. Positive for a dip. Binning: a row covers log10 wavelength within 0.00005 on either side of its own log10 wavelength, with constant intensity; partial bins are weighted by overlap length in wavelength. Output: -3.6 angstrom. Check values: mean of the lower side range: 7.57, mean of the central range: 9.24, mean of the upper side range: 7.66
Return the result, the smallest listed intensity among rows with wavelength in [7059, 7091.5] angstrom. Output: 7.059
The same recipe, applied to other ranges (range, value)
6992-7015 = 7.661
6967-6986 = 7.542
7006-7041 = 8.114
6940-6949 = 7.648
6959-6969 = 7.752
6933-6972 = 7.176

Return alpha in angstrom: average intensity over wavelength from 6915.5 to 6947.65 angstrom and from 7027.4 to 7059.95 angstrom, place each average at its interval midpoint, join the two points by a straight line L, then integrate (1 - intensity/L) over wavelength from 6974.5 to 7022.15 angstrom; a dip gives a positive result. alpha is 1.9 angstrom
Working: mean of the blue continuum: 7.17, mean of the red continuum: 8.95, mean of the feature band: 7.91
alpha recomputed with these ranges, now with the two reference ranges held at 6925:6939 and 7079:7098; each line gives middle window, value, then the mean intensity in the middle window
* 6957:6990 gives -2.4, 7.73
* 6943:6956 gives -1.2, 7.81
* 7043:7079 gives -4.8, 8.33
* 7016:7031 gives -2.4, 8.44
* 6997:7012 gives -1.5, 7.99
